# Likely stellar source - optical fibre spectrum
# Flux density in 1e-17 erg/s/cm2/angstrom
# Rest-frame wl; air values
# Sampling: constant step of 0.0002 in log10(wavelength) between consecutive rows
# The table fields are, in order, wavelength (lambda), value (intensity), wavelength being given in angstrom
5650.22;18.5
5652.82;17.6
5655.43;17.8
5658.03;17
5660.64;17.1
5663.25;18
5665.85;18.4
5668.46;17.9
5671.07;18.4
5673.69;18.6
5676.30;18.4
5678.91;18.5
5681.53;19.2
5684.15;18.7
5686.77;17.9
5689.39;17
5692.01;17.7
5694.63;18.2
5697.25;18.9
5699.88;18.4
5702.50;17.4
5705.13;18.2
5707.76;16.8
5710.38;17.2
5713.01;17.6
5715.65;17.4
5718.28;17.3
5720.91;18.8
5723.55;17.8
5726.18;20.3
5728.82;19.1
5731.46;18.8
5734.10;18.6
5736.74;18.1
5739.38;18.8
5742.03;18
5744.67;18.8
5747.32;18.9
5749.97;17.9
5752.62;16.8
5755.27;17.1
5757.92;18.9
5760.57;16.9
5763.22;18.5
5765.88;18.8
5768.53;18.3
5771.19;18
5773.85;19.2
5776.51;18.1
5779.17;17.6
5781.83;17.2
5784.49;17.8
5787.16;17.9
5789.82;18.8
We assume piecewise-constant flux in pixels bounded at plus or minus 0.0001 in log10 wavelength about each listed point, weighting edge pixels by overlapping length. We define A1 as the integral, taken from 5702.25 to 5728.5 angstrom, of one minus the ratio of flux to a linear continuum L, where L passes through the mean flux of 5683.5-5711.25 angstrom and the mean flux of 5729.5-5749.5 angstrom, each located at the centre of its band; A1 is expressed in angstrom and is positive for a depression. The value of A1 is 0.30 angstrom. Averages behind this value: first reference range 17.8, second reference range 18.6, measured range 17.9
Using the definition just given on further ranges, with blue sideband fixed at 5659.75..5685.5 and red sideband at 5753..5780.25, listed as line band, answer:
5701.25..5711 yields 0.4 angstrom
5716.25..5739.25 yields -0.5 angstrom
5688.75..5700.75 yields 0.1 angstrom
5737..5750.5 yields -0.2 angstrom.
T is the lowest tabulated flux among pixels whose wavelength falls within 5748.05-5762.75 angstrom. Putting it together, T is 16.8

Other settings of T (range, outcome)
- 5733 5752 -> 17.9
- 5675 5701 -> 17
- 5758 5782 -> 16.9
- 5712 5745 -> 17.3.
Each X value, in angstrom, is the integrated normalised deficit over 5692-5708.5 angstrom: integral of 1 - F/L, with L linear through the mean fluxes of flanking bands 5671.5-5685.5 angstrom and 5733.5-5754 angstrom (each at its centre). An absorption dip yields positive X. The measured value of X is 0.4 angstrom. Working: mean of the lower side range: 18.6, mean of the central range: 18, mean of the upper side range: 18.2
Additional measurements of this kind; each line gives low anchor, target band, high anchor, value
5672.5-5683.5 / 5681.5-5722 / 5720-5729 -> 2.1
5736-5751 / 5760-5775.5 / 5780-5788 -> -0.4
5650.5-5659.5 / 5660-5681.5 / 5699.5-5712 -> -0.8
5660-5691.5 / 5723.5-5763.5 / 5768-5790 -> -0.5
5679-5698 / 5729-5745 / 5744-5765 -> -0.5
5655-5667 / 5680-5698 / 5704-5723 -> -0.6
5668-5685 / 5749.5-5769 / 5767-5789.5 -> 0.3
